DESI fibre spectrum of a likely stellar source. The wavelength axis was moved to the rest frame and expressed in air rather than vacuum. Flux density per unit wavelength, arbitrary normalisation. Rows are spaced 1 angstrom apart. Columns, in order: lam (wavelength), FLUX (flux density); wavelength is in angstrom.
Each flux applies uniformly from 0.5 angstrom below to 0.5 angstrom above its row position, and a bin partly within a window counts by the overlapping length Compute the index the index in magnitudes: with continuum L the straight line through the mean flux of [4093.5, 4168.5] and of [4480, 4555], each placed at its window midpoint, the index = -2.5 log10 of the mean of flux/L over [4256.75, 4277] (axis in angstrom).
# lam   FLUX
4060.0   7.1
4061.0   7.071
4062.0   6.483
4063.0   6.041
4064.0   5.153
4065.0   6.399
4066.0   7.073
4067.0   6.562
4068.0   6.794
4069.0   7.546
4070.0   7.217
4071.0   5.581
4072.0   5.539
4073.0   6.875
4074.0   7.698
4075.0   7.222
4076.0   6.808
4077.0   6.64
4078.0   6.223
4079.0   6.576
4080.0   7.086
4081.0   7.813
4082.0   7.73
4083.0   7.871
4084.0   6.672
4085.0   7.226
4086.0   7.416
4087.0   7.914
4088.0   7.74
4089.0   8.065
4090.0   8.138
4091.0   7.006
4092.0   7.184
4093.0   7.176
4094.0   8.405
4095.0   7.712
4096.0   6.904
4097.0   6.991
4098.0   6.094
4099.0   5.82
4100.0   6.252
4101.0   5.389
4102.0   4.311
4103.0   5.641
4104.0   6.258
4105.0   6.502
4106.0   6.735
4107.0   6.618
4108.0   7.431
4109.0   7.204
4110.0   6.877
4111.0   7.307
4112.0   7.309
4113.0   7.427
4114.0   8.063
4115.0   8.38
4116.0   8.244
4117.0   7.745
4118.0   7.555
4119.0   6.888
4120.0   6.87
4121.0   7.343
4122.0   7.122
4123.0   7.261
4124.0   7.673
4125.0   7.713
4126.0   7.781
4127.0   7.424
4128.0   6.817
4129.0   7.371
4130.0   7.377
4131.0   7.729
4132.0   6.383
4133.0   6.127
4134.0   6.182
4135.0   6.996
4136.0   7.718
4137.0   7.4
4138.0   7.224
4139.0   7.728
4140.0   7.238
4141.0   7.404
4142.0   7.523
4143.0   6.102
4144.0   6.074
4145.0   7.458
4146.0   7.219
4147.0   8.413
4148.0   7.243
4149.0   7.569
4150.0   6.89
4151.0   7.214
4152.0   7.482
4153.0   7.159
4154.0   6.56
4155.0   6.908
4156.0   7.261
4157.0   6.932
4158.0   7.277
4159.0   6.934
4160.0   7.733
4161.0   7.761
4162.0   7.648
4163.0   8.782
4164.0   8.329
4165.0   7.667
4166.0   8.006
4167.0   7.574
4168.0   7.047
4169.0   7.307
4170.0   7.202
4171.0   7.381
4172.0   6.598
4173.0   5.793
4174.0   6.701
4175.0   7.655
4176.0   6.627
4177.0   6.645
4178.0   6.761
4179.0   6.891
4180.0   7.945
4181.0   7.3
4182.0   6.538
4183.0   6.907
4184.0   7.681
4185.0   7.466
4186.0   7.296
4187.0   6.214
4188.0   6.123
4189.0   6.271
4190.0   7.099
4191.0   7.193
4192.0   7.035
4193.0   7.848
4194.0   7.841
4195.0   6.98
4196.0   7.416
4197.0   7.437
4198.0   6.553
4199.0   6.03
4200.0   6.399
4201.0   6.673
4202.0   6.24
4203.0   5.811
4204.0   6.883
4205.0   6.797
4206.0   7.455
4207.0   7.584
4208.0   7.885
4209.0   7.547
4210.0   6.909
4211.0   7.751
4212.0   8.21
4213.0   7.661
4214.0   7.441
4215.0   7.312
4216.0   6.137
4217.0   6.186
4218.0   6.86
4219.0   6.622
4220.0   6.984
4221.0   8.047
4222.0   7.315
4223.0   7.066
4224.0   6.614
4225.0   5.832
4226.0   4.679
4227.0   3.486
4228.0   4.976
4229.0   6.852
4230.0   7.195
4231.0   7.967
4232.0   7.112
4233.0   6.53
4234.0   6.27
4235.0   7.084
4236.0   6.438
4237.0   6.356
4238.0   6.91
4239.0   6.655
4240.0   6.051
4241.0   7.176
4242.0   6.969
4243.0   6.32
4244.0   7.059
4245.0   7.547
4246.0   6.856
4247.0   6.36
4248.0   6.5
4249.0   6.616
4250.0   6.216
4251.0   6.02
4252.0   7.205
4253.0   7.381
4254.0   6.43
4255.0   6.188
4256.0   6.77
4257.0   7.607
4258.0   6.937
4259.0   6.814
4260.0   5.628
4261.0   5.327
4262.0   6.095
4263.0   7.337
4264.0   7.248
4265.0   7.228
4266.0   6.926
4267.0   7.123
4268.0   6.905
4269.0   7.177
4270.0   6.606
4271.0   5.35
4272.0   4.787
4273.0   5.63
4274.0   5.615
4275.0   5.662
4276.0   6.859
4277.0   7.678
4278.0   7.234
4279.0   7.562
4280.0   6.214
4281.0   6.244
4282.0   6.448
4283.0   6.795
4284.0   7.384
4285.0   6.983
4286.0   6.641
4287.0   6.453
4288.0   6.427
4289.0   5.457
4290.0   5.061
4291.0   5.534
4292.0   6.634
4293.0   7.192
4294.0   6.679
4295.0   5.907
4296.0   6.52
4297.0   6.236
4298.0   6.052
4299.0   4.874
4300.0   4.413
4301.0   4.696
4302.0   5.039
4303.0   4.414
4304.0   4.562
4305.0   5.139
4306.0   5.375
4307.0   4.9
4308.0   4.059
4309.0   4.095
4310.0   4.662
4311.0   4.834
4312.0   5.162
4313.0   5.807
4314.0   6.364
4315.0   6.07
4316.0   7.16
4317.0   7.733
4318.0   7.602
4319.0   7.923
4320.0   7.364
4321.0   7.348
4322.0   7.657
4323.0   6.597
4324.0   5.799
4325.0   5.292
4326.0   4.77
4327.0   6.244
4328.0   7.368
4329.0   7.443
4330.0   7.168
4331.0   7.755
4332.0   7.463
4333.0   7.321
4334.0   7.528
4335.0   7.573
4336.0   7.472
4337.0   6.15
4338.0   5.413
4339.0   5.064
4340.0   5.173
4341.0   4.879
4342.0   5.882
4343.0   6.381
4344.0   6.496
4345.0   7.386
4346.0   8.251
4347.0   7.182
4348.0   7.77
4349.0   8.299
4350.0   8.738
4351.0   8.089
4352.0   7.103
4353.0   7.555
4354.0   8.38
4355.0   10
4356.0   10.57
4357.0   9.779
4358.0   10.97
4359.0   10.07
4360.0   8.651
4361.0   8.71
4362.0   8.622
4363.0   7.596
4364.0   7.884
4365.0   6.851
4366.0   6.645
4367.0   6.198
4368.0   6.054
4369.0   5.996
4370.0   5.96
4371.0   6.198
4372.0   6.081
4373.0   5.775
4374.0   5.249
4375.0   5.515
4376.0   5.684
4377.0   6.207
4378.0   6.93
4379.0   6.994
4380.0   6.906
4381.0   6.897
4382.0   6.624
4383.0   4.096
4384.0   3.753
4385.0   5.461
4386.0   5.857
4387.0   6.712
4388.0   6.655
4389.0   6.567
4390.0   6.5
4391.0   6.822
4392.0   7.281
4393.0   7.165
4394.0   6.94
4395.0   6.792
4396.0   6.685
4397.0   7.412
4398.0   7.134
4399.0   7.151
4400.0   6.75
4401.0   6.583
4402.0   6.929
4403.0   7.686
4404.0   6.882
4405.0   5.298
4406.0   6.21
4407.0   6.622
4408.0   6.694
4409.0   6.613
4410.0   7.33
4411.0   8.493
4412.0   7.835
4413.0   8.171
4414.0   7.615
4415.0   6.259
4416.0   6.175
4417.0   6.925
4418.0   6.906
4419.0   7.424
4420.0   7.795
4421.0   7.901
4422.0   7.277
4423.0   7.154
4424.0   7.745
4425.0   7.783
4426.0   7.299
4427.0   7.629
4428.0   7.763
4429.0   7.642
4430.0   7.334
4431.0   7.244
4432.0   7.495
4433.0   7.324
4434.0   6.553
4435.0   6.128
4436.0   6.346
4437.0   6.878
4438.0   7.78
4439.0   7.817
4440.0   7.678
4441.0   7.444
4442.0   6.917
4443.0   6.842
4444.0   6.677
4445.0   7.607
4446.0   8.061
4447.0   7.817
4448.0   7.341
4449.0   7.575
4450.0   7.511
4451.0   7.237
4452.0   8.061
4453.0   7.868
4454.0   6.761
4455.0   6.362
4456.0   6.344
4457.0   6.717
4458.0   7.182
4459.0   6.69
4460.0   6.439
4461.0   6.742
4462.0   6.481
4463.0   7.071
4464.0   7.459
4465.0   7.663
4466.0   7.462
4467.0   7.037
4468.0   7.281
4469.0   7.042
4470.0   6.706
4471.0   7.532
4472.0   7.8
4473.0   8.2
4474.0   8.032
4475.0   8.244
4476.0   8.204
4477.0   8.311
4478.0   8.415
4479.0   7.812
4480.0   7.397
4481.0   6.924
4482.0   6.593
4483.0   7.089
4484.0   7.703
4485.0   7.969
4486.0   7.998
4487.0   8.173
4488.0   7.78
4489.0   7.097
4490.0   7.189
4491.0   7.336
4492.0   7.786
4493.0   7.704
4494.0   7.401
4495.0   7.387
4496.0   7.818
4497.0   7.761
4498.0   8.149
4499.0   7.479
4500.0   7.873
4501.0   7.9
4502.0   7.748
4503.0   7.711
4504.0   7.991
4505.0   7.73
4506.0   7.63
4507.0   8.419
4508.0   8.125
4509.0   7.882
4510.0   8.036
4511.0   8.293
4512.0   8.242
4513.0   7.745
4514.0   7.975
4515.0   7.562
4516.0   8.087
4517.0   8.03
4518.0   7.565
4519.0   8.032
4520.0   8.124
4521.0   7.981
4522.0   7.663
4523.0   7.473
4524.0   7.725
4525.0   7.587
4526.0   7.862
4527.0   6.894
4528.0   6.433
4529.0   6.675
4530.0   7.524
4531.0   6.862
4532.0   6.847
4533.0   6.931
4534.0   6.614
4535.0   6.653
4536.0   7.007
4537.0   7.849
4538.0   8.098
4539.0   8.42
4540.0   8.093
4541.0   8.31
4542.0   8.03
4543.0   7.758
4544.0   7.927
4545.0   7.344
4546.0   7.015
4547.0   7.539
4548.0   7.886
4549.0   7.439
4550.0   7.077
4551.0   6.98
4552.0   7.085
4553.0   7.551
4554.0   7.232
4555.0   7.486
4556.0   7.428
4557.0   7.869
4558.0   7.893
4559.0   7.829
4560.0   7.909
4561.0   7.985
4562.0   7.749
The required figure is 0.136 mag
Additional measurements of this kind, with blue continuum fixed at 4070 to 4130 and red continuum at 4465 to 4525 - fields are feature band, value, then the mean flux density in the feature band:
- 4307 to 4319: 0.264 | 5.83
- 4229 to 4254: 0.083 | 6.78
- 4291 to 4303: 0.271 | 5.77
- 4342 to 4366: -0.101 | 8.23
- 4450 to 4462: 0.107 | 6.95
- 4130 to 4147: 0.010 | 7.08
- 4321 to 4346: 0.140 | 6.56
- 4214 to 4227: 0.115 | 6.55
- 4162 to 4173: -0.047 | 7.51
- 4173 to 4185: 0.029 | 7.02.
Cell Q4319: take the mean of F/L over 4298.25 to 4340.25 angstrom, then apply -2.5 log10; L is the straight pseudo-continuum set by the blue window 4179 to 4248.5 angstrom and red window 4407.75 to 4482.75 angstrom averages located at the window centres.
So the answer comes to 0.16 mag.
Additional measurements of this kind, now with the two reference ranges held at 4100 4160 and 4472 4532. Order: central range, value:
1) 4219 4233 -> 0.123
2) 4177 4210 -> 0.032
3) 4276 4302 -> 0.172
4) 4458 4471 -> 0.091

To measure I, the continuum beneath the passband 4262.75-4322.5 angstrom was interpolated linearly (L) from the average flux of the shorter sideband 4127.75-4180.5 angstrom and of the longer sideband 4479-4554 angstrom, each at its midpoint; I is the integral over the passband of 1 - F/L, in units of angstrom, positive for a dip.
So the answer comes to 9.6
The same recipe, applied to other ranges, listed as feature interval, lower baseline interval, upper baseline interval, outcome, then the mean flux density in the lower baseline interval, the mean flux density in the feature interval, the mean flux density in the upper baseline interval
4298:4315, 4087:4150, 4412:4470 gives 5.2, 7.13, 4.97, 7.22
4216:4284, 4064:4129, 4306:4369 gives 4.4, 7.05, 6.58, 7.03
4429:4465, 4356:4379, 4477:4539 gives 1.5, 7.24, 7.15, 7.62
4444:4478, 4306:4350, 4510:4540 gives -0.7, 6.5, 7.36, 7.56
